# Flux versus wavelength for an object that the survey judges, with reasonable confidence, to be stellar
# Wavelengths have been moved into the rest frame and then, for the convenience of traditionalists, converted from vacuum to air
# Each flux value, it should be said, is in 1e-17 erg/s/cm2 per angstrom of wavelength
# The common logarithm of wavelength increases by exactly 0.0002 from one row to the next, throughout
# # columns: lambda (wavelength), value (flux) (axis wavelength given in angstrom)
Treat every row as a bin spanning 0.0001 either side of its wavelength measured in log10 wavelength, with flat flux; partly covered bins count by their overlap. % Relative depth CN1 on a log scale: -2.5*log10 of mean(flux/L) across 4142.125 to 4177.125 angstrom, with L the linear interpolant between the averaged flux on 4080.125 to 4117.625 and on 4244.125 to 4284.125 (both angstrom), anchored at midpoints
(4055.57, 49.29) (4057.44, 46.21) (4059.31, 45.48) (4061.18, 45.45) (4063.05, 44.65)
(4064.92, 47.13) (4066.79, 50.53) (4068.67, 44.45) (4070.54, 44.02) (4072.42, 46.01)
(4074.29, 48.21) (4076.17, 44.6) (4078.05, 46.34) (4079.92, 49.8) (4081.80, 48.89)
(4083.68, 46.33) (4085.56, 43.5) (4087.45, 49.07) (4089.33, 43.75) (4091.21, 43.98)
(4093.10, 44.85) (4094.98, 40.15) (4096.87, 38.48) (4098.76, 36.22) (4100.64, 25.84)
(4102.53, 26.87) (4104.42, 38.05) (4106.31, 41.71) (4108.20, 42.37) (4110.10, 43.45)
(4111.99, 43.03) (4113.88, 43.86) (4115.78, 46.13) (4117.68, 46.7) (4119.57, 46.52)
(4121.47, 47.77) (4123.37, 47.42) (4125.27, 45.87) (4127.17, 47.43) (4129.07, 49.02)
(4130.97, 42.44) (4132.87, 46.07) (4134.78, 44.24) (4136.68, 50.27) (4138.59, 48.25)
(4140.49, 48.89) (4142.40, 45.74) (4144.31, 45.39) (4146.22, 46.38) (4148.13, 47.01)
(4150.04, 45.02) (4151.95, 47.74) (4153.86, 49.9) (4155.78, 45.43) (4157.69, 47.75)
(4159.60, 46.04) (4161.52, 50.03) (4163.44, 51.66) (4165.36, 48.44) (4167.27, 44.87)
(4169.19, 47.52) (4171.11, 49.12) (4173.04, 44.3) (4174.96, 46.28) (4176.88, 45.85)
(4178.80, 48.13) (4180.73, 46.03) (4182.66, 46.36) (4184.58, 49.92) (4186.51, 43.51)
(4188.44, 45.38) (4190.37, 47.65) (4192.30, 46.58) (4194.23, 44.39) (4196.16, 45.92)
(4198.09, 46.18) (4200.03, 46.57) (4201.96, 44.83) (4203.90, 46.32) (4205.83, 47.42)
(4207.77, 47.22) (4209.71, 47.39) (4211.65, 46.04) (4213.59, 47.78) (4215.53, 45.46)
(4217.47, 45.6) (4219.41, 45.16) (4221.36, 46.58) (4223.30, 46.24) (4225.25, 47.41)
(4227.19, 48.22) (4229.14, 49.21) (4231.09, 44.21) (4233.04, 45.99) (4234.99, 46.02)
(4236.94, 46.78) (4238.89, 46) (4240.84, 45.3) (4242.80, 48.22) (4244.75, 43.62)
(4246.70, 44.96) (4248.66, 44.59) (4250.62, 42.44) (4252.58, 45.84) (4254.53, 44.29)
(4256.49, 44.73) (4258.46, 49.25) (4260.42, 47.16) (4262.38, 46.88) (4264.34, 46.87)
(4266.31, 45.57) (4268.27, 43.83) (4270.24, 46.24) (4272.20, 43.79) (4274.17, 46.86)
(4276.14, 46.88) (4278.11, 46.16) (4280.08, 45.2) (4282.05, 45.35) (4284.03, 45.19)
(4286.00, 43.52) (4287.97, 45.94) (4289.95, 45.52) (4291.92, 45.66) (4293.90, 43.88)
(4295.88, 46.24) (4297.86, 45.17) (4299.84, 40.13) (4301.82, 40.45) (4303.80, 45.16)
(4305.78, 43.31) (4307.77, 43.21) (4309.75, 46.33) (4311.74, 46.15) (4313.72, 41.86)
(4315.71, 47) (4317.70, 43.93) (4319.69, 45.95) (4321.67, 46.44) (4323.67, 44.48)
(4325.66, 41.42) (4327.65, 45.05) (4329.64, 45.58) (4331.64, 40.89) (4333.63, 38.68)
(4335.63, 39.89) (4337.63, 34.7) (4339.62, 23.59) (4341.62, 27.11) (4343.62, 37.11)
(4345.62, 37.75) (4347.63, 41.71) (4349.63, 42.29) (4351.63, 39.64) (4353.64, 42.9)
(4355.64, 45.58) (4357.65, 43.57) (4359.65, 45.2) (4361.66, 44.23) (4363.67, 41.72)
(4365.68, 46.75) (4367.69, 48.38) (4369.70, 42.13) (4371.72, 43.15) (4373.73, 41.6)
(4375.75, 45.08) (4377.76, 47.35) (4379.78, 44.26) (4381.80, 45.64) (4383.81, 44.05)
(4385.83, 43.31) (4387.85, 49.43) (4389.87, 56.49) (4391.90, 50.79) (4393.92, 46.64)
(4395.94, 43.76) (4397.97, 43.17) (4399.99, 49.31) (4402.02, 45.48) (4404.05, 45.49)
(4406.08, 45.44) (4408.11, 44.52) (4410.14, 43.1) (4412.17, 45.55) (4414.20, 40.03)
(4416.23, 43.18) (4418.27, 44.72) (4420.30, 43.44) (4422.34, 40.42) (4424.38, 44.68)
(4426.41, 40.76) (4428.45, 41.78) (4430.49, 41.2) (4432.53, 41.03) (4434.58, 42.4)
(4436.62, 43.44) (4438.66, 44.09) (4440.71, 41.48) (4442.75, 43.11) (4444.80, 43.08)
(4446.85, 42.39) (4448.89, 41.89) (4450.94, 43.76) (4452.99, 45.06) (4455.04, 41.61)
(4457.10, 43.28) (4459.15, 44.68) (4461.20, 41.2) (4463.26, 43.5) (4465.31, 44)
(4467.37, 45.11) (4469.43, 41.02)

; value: -0.10 mag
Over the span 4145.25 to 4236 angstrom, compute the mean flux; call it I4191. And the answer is 46.7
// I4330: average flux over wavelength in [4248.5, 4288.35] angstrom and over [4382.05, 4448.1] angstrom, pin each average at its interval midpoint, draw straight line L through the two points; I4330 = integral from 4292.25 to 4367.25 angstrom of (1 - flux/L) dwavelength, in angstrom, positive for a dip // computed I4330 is 4.90 angstrom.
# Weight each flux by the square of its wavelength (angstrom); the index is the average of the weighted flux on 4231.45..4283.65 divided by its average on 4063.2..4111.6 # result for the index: 1.2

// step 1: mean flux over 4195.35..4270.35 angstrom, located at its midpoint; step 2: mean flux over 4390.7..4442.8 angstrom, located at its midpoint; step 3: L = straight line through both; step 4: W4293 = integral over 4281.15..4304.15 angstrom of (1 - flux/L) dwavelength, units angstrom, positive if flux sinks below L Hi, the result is 0.5 angstrom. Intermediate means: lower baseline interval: 46.1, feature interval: 44.3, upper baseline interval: 43.9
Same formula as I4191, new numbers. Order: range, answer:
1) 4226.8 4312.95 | 45.3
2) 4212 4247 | 46.3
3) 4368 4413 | 45.8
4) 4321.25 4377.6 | 41.3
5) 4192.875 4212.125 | 46.2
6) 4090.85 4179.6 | 44.9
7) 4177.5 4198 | 46.4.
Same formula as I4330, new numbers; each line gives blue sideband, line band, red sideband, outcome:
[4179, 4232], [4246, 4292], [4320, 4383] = -1.15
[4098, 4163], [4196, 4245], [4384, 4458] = -2.12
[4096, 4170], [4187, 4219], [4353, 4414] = -0.91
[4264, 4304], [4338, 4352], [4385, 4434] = 2.94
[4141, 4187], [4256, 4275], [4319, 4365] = -1.19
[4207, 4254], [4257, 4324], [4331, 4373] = -2.98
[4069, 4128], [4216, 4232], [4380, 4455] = -1.02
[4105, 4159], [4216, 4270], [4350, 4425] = -0.49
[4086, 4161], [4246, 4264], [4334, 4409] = -0.79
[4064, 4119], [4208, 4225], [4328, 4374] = -1.76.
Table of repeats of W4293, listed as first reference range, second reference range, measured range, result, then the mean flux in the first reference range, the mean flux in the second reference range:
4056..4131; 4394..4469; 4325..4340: 1.5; 44.1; 43.4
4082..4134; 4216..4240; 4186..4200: -0.1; 42.9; 46.4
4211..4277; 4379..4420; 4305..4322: 0.4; 46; 45.7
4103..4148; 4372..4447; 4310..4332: 0.0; 45.4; 44.4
